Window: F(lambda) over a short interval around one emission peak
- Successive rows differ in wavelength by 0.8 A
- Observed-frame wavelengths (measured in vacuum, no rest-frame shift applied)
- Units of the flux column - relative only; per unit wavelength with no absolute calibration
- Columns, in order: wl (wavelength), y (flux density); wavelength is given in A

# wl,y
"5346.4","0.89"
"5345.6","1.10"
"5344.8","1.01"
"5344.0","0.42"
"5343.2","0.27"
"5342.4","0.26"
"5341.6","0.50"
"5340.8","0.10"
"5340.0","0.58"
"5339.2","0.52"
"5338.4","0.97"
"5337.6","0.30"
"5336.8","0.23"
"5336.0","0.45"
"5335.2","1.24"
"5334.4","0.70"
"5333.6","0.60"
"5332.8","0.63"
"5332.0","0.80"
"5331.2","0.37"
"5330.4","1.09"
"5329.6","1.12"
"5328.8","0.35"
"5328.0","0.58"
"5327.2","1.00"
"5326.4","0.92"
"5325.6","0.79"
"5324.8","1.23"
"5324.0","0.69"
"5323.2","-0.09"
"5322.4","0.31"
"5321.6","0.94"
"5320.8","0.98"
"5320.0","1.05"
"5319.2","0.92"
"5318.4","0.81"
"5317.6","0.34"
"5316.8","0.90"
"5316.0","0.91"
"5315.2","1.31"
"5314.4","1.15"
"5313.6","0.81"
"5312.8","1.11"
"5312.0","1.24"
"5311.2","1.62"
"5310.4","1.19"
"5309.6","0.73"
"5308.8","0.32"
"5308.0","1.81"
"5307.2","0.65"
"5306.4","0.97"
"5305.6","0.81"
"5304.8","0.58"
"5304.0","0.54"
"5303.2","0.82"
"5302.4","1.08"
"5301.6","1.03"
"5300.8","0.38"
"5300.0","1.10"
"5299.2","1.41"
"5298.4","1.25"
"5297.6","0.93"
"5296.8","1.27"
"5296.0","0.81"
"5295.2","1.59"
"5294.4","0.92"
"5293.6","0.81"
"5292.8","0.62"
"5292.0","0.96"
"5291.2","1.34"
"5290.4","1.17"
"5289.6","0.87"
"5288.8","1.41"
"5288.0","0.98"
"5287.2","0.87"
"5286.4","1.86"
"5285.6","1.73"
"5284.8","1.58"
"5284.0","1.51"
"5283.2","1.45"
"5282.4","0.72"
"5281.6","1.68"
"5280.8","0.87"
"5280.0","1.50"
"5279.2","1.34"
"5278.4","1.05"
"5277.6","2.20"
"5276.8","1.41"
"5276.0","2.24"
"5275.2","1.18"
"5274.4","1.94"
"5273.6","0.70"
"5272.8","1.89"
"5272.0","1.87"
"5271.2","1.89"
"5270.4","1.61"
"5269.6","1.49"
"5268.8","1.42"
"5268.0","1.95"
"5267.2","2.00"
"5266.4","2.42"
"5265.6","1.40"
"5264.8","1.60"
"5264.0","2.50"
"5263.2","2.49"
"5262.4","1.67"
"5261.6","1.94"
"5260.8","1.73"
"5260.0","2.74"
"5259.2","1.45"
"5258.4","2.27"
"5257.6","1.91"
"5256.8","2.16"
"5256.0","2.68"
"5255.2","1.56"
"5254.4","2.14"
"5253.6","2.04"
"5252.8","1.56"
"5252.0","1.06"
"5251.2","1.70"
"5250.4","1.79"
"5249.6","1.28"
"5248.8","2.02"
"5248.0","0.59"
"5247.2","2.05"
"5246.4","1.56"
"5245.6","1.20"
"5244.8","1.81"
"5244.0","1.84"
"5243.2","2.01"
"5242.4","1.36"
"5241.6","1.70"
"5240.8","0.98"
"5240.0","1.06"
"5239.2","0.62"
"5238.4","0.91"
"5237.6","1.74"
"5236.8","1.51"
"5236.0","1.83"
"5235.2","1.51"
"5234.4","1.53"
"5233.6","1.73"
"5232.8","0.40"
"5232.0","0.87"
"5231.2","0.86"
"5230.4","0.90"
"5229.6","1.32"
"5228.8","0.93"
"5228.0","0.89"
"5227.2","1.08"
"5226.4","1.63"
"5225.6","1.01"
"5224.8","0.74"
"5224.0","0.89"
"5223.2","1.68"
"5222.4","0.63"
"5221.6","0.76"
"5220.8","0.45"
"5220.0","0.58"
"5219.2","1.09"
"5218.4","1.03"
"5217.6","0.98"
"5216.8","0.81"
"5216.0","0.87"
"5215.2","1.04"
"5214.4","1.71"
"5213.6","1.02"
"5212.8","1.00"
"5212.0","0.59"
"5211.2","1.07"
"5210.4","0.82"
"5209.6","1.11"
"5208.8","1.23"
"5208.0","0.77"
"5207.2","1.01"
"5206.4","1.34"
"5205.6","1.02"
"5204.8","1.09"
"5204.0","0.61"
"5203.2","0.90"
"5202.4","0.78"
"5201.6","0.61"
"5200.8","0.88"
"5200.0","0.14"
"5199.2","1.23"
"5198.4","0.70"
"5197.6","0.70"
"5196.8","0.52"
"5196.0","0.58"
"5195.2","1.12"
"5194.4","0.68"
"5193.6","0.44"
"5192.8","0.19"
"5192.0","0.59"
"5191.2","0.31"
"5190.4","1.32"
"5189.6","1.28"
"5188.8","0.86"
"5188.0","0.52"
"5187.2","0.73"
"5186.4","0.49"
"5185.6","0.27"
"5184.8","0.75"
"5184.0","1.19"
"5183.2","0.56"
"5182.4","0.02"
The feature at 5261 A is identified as C IV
